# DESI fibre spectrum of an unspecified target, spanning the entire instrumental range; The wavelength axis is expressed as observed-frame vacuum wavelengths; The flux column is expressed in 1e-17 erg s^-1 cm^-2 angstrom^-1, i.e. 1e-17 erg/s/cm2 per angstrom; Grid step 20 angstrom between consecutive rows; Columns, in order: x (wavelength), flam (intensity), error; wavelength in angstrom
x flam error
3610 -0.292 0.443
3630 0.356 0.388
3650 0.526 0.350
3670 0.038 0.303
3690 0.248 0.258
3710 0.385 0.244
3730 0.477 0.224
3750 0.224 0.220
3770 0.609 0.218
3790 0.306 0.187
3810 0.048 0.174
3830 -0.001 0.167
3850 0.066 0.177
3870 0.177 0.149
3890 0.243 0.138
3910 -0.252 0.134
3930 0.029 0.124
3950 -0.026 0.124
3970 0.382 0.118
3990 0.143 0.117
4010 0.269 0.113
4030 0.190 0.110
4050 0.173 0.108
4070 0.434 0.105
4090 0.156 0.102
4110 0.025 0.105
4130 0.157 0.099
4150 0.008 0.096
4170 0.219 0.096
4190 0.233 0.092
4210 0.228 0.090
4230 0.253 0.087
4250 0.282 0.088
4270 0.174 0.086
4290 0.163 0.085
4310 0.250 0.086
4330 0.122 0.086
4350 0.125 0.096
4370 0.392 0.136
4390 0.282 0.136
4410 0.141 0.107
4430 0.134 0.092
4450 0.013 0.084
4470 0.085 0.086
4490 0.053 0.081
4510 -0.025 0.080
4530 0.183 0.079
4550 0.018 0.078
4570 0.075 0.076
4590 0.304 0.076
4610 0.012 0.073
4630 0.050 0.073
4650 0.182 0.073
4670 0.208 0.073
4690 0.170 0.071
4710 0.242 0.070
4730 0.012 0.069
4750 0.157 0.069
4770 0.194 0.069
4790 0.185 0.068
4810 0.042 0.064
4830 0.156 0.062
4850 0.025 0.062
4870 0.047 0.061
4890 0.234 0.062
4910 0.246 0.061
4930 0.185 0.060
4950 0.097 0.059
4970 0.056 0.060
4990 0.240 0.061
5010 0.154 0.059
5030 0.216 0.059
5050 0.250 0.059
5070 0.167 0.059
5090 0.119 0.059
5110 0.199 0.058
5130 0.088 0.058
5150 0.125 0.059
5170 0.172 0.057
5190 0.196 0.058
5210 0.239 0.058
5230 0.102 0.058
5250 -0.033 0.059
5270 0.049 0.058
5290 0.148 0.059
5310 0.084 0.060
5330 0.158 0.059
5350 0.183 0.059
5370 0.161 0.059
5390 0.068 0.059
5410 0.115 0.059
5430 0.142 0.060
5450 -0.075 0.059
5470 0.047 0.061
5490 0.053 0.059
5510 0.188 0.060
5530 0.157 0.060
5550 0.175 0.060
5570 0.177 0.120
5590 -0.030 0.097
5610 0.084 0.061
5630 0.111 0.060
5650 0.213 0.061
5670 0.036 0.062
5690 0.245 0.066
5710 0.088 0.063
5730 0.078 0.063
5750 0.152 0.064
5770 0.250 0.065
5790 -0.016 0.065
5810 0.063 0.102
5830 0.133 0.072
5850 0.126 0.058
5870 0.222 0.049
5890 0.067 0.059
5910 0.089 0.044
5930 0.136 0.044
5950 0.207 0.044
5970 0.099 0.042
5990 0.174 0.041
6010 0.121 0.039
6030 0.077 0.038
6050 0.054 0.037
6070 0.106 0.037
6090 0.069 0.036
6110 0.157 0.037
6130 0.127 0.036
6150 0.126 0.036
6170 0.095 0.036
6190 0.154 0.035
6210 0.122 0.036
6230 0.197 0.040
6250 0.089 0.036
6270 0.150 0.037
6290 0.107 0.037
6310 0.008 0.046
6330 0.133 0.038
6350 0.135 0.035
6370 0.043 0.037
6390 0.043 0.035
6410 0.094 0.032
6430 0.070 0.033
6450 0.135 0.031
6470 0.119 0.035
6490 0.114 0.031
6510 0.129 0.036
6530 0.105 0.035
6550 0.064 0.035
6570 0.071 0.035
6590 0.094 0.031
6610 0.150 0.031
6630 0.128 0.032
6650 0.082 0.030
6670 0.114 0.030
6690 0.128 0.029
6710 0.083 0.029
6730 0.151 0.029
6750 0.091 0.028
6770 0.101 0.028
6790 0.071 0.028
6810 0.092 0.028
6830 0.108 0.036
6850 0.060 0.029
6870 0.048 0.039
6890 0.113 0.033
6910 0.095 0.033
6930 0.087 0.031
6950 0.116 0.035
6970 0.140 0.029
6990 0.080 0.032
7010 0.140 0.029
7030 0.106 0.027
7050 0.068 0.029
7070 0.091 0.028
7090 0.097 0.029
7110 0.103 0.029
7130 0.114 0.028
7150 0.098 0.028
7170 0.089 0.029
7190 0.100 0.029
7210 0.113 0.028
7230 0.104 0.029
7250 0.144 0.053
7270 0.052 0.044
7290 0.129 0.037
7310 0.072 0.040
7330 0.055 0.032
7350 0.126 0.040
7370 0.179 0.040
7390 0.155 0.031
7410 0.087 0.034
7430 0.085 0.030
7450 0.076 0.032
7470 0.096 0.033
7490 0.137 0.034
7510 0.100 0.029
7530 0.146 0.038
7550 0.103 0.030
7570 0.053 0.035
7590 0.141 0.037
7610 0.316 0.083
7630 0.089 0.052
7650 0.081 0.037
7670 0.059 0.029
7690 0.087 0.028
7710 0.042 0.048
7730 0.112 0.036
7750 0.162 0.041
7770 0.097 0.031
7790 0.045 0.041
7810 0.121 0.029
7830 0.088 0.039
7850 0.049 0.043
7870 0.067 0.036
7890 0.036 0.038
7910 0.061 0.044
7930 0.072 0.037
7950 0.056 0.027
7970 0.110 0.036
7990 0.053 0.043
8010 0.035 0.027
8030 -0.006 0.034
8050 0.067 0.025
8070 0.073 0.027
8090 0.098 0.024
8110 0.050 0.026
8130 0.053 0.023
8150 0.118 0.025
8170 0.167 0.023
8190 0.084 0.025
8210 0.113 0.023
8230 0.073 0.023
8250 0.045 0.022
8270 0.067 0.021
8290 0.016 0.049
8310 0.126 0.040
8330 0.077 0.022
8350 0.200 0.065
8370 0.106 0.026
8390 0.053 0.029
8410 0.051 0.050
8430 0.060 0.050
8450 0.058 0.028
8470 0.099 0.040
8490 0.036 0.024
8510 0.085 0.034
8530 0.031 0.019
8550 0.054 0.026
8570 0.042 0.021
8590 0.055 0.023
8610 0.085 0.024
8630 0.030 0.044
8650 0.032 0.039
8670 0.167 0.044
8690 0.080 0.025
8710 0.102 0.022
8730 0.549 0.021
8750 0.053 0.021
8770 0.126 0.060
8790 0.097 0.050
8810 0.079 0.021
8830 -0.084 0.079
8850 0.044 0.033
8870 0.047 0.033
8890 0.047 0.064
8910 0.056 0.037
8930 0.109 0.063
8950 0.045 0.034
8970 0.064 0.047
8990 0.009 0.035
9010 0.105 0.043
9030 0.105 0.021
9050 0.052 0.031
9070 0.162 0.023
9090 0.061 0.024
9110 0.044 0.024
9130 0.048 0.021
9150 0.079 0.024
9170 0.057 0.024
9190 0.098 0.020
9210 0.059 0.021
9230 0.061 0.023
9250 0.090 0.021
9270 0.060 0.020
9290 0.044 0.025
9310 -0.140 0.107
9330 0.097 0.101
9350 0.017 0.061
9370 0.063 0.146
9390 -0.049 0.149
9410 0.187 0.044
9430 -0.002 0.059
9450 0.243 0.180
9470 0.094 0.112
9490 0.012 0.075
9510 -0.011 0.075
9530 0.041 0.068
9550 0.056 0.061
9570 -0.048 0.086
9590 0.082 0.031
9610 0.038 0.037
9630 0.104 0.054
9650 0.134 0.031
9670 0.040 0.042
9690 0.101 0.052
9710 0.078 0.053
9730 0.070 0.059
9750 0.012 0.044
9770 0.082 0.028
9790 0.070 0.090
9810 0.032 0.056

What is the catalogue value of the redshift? 1.34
